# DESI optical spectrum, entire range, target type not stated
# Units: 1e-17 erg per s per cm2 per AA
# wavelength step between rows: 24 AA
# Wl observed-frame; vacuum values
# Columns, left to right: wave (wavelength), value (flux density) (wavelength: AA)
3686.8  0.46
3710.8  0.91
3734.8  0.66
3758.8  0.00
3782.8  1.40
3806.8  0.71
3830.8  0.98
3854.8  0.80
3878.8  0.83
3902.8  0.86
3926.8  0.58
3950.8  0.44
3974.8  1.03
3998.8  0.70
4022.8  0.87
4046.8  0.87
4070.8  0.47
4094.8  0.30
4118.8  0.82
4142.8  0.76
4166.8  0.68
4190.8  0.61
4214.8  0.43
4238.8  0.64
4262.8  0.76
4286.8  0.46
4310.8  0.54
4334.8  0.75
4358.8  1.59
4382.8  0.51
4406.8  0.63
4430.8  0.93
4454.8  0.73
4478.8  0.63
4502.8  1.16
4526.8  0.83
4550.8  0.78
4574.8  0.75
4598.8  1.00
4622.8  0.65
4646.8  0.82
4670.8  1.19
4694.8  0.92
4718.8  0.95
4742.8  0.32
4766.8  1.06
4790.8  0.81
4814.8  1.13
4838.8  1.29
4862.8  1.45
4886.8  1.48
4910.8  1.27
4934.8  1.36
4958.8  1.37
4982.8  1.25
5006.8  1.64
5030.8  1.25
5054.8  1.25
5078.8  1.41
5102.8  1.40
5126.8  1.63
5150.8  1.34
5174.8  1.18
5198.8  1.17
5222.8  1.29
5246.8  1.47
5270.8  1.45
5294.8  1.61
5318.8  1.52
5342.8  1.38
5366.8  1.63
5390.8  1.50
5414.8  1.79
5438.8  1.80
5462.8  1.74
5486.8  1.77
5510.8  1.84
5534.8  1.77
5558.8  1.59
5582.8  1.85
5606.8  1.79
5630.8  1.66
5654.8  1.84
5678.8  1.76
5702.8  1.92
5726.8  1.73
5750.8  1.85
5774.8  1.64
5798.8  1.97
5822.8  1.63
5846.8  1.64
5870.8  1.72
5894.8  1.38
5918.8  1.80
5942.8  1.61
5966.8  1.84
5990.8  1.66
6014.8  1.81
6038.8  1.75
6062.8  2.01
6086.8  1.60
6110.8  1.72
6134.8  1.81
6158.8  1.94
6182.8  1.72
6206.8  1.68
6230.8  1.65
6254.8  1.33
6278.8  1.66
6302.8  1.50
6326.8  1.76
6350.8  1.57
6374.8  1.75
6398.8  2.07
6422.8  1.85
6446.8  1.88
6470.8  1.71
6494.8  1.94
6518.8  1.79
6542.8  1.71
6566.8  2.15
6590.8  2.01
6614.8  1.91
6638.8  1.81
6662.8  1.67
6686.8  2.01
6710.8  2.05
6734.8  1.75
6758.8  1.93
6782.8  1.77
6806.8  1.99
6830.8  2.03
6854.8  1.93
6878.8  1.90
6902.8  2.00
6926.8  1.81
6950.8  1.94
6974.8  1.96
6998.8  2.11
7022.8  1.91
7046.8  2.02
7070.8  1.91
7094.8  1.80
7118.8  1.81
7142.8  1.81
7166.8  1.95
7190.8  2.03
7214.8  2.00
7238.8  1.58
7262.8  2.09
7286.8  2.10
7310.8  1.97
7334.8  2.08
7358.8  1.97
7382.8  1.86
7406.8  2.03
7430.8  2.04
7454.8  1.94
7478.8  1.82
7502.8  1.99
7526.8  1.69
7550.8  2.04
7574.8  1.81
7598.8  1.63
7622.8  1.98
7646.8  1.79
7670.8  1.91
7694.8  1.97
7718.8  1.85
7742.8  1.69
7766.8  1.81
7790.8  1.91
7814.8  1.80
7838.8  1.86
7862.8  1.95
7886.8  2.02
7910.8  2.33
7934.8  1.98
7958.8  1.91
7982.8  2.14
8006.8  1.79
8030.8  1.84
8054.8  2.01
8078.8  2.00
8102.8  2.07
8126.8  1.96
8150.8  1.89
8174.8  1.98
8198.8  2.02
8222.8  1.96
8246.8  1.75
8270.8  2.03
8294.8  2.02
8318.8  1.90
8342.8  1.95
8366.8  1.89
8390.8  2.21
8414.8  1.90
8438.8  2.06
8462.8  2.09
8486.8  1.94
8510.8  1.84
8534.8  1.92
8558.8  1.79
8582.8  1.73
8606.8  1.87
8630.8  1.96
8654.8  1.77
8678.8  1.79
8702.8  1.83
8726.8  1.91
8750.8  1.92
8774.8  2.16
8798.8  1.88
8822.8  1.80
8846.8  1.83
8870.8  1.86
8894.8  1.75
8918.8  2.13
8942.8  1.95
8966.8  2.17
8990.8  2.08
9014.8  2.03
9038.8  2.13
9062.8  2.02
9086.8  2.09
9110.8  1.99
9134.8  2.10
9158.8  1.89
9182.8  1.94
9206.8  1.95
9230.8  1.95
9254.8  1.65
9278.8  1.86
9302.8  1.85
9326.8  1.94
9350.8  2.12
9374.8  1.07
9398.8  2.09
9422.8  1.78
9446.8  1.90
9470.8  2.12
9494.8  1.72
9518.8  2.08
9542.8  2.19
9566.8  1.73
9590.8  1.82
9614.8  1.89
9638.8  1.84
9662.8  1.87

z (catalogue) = 0.21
